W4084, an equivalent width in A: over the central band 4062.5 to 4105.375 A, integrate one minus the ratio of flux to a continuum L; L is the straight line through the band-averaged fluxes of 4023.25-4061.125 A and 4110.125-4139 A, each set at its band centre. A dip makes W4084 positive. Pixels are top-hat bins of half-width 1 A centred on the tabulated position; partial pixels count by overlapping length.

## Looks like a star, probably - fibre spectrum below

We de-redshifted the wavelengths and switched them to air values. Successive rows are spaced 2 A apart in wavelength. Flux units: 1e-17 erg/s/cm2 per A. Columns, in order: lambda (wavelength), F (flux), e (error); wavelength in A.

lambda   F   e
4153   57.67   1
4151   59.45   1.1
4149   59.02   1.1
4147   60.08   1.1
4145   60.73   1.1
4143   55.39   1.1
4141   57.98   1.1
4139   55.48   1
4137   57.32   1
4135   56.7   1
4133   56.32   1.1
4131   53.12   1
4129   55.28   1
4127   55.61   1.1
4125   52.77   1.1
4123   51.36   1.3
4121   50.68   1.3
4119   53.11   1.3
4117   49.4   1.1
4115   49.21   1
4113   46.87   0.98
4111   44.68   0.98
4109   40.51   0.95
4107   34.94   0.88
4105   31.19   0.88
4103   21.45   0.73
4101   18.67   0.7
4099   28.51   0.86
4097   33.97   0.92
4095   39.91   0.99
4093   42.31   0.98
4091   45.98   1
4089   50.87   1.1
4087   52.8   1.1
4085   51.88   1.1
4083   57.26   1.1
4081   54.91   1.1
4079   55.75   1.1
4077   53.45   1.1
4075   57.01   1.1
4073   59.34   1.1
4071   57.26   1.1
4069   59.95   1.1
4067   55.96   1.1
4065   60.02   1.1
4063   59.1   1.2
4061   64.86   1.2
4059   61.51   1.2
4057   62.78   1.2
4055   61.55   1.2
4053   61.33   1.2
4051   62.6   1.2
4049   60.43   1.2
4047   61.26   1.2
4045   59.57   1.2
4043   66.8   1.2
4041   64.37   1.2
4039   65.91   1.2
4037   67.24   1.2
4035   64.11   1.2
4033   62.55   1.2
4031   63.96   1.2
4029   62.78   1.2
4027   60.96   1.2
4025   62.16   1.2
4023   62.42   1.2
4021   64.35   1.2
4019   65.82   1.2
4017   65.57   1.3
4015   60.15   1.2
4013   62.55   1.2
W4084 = 7.6 A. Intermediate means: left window 62.9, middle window 47.7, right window 52.5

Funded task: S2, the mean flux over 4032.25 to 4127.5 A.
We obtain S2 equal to 52.5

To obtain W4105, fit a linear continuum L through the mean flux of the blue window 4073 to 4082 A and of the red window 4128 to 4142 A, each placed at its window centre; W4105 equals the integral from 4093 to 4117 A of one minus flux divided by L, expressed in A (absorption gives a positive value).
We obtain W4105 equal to 8.4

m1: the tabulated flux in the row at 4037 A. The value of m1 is 67.24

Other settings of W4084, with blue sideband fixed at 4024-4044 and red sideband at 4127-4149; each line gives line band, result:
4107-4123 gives 3.1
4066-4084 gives 1.3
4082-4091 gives 1.2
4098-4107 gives 5.0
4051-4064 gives 0.1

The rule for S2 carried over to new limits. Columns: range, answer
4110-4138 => 52.3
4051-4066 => 61.7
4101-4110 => 30.5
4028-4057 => 63.2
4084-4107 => 37.8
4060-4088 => 57.1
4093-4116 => 35.7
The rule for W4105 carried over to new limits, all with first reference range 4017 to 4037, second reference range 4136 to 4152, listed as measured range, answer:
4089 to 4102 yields 5.2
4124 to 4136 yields 0.8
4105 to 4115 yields 3.1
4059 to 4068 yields 0.3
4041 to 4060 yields 0.1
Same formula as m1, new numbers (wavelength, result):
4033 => 62.55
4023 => 62.42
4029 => 62.78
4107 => 34.94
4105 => 31.19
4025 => 62.16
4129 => 55.28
